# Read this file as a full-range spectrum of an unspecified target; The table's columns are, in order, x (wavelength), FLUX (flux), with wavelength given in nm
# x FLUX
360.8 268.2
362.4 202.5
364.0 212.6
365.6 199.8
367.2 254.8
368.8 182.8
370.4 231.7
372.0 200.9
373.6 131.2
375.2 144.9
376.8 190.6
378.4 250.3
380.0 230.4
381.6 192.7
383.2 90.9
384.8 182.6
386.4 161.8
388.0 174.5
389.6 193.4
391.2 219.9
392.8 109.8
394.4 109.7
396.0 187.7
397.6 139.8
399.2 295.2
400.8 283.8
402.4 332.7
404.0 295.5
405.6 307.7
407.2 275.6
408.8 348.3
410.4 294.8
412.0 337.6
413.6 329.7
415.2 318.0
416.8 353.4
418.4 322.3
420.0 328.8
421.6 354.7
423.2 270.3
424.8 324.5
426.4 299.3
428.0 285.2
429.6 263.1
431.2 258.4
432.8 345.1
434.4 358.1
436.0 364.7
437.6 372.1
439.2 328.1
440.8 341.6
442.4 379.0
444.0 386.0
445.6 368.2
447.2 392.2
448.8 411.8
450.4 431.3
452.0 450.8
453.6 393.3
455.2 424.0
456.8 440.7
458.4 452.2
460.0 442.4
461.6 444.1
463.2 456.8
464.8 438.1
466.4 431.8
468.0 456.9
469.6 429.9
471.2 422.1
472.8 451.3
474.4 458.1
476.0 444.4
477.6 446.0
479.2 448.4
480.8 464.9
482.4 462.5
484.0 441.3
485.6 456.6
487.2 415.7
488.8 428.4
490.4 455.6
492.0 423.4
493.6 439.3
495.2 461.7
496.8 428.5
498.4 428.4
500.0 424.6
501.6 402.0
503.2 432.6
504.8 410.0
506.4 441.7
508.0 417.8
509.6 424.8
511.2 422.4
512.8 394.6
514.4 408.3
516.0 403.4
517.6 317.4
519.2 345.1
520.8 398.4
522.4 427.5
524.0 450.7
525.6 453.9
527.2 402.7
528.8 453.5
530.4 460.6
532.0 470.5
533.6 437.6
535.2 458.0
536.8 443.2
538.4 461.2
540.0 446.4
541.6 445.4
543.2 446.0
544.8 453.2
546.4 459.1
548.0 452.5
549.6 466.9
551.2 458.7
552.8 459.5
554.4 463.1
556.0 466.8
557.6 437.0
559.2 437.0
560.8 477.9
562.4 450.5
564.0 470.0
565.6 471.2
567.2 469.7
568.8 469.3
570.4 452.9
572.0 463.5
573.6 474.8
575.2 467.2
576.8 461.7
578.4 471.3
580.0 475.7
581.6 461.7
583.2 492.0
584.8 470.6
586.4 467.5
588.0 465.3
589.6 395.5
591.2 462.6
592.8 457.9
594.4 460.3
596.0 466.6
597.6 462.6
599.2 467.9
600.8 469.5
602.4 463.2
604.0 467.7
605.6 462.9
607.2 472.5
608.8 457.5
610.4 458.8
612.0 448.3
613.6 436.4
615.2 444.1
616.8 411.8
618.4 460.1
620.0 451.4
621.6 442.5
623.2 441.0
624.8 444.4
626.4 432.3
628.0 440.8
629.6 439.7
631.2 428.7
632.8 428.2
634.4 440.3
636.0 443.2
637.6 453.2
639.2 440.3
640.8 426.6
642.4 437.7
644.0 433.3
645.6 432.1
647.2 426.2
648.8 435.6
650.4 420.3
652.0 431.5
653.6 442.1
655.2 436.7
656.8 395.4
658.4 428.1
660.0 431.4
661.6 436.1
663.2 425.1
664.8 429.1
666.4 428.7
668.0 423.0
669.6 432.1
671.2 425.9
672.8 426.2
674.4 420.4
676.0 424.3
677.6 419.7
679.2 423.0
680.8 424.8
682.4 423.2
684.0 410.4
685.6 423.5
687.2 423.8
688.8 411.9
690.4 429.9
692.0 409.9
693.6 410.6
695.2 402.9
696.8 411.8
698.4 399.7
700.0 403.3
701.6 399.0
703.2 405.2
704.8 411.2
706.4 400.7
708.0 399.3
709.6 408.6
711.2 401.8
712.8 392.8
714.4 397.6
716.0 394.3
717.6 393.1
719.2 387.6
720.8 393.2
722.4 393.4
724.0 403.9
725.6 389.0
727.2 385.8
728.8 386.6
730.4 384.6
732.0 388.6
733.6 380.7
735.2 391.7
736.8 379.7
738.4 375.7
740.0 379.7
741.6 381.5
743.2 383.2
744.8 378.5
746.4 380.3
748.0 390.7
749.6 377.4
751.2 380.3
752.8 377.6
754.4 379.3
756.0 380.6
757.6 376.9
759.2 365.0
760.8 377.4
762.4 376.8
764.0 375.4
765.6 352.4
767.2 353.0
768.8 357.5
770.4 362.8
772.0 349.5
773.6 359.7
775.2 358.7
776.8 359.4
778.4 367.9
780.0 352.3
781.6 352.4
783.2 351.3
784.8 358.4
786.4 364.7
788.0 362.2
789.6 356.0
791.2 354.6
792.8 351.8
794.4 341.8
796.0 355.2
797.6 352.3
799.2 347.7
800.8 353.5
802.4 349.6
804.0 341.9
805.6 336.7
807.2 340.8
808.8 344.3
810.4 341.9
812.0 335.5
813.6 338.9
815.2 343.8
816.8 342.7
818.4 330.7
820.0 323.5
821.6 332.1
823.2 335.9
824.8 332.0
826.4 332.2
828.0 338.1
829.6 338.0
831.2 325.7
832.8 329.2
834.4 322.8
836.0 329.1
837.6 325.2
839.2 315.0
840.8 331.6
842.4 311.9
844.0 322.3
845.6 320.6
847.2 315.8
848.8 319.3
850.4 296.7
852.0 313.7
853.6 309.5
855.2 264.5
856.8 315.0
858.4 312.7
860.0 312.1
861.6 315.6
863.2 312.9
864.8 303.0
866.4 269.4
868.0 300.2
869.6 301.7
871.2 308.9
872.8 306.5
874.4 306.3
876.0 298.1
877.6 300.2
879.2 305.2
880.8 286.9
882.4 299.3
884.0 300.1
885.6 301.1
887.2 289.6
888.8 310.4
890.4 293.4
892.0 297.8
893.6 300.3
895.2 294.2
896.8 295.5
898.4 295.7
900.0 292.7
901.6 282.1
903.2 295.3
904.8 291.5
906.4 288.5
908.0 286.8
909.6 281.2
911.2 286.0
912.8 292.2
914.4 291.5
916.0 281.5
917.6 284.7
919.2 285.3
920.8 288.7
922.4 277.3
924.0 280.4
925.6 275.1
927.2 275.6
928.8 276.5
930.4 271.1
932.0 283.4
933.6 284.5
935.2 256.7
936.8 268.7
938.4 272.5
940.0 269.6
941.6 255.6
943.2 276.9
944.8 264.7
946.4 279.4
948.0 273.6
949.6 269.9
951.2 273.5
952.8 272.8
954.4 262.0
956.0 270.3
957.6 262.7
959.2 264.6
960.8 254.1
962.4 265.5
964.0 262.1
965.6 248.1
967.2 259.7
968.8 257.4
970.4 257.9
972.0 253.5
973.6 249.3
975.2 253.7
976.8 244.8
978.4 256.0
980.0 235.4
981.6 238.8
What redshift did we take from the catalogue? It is 0.000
